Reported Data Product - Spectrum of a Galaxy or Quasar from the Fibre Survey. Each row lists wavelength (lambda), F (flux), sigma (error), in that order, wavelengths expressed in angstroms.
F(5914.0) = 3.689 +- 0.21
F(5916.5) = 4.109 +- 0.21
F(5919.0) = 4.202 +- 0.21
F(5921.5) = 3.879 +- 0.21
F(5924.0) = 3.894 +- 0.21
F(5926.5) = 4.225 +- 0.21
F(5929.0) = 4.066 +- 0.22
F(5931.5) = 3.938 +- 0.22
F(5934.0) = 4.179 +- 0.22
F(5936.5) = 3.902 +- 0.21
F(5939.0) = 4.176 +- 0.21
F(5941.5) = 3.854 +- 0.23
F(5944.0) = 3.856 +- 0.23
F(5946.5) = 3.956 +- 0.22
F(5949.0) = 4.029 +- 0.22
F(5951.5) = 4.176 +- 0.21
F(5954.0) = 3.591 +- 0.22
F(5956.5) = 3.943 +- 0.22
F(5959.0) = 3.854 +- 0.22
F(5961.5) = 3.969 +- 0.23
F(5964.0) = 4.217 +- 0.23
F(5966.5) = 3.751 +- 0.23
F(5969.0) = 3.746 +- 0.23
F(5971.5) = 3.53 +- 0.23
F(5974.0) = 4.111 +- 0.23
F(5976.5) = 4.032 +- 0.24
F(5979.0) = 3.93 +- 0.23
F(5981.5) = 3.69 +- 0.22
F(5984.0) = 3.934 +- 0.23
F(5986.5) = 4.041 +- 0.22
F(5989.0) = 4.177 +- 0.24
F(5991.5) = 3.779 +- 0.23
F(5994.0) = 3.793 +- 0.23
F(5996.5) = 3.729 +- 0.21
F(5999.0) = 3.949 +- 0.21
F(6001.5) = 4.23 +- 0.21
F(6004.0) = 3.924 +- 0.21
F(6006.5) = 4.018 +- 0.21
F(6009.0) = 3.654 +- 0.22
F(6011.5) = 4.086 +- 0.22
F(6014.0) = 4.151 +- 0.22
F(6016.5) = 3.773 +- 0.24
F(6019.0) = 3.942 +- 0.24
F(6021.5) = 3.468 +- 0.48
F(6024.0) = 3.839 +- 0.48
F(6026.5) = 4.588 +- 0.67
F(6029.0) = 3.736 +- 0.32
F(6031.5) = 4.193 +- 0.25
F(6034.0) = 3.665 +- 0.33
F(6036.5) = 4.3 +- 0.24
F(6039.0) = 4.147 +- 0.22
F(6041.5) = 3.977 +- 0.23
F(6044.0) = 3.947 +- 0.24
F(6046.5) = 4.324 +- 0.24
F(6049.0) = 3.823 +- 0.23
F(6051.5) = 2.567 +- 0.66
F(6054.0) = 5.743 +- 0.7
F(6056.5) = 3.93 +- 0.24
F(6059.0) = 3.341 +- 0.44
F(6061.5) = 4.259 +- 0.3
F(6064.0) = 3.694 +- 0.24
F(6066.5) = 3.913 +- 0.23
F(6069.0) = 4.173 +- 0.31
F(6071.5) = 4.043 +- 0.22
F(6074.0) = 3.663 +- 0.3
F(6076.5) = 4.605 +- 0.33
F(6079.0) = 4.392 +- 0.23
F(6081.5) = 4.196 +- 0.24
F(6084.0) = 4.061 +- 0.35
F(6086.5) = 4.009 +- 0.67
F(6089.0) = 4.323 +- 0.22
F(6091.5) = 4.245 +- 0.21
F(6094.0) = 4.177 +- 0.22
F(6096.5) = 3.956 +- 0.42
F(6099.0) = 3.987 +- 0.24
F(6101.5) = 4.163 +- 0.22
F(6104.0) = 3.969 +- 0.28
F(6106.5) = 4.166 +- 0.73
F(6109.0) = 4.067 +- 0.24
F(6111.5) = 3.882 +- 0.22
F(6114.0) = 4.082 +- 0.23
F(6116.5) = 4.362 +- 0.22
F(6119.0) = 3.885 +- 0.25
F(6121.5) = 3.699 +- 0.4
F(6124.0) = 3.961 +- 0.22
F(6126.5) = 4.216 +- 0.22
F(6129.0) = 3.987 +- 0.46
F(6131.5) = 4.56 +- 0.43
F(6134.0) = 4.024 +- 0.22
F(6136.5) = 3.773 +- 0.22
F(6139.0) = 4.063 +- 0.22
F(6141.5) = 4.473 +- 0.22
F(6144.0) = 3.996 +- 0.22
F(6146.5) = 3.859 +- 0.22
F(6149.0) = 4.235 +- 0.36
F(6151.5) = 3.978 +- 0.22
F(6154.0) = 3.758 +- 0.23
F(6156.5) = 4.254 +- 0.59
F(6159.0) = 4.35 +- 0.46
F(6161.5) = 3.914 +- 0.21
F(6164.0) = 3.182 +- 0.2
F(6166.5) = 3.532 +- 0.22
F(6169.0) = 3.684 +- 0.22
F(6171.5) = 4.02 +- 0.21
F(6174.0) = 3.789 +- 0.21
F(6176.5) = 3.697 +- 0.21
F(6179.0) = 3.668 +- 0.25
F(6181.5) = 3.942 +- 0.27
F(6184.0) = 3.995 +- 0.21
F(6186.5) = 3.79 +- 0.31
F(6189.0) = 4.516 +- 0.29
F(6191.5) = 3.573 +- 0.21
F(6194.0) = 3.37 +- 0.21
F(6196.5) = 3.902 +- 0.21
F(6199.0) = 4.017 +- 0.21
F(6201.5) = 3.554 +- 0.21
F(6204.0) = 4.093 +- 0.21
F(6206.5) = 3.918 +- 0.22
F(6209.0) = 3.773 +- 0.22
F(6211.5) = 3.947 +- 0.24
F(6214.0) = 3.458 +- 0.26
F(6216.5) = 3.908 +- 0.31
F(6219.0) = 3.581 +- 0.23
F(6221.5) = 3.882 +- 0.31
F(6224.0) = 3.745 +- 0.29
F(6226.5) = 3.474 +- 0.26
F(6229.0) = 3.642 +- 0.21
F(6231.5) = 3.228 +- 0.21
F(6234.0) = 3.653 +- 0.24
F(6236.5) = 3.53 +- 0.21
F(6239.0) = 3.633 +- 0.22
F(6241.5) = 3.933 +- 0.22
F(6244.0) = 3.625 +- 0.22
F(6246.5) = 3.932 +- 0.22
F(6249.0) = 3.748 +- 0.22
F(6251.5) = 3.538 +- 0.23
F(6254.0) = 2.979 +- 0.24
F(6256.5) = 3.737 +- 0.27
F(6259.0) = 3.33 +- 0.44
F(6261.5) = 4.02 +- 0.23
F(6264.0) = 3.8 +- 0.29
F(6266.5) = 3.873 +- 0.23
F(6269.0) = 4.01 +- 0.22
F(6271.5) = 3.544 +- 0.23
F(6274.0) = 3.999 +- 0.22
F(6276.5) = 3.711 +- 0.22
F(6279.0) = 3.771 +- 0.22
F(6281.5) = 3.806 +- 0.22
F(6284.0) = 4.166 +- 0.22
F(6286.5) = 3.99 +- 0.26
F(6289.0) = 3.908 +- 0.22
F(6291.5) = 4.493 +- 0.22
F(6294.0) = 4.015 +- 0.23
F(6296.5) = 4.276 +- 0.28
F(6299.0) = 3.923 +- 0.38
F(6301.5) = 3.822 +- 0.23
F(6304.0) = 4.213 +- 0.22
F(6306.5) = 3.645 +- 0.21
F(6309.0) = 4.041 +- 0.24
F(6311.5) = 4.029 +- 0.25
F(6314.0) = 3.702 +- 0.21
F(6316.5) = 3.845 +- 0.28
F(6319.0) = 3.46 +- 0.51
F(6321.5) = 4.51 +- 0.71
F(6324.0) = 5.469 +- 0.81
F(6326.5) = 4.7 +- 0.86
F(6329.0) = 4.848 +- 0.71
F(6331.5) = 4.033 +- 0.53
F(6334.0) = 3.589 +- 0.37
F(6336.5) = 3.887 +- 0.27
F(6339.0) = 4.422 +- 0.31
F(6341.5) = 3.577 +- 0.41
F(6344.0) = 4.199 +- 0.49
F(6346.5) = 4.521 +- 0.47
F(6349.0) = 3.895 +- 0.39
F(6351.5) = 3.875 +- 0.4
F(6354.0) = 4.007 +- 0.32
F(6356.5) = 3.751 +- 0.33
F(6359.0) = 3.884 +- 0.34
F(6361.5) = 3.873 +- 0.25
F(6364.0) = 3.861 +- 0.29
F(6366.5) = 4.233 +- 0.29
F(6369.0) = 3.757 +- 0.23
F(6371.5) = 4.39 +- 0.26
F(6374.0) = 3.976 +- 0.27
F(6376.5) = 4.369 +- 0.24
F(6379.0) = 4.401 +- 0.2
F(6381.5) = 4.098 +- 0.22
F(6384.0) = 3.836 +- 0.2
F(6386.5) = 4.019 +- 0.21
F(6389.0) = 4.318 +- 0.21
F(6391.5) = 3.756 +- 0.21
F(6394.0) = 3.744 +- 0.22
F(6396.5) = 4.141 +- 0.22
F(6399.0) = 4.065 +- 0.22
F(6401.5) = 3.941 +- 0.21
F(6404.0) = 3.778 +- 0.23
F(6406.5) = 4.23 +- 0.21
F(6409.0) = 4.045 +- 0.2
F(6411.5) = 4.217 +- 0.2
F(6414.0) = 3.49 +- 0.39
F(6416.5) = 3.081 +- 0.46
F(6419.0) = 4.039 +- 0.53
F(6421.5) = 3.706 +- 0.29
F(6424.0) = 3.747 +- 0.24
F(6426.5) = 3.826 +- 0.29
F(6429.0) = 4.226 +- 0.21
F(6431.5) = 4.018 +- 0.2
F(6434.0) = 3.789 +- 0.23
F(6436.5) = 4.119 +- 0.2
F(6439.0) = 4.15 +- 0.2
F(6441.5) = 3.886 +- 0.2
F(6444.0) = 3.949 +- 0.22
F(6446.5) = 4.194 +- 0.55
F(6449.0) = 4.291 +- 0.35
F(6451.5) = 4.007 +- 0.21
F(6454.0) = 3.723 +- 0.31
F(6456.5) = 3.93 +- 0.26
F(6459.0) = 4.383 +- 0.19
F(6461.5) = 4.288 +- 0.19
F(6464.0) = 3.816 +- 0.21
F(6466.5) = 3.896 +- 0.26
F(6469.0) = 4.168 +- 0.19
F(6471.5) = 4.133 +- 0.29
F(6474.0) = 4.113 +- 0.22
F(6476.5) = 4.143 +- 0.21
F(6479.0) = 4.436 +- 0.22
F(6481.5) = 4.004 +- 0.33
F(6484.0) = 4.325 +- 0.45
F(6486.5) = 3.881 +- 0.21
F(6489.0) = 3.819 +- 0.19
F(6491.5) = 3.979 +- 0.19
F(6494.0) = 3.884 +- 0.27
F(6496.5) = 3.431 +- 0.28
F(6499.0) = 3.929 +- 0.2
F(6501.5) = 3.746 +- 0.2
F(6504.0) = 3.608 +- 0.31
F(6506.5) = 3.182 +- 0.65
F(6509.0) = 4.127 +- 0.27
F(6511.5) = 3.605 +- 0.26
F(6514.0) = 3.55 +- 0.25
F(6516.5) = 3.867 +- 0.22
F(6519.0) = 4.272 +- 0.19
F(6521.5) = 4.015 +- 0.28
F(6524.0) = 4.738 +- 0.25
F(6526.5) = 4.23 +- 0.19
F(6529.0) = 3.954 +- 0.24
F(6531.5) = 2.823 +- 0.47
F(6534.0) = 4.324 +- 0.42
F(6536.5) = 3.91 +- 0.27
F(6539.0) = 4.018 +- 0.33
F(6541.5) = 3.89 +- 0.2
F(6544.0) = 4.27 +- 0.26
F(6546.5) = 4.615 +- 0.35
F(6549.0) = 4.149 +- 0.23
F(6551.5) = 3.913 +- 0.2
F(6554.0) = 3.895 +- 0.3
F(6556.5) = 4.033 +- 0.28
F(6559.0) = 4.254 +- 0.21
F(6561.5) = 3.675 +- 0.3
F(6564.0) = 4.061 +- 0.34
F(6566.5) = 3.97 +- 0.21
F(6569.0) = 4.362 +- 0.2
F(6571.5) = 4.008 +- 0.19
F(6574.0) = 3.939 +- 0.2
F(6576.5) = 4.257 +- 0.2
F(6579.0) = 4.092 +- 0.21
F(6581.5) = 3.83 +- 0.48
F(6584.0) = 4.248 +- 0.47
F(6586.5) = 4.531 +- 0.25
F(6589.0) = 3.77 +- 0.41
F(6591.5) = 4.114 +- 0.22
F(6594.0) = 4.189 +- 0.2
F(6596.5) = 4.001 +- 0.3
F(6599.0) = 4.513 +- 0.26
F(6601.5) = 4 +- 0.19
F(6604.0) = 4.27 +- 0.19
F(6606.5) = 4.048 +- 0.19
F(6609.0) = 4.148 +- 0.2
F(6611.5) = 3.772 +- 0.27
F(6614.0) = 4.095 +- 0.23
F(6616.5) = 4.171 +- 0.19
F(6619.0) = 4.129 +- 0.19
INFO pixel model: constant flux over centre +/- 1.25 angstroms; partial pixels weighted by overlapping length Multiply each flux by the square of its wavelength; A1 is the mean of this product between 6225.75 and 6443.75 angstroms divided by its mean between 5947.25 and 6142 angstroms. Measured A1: 1.08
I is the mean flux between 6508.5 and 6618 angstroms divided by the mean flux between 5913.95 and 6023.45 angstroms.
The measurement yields 1.0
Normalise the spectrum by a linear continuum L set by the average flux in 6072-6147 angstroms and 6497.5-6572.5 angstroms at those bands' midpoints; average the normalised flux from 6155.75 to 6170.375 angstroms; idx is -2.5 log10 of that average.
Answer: 0.08 mag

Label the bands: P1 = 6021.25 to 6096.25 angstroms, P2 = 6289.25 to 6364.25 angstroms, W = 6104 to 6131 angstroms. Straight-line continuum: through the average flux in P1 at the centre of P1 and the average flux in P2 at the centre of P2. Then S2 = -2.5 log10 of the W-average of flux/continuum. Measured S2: 0.004 mag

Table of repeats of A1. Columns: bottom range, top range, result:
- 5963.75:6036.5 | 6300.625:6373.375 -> 1.16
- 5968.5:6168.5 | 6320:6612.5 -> 1.14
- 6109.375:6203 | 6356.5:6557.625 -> 1.11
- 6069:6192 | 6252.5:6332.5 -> 1.05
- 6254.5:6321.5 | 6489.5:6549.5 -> 1.08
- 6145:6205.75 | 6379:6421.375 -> 1.09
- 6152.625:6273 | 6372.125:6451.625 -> 1.13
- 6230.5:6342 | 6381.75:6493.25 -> 1.07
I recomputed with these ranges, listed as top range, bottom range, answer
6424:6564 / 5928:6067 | 1.01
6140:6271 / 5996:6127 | 0.94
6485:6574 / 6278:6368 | 0.97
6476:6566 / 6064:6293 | 1.01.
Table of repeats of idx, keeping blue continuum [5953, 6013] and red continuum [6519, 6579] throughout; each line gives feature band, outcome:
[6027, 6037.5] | -0.02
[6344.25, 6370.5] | 0.01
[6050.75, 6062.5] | -0.03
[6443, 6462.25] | -0.02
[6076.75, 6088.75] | -0.08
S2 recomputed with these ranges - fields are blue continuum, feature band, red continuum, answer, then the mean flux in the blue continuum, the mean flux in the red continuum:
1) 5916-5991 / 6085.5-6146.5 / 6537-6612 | -0.02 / 3.96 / 4.1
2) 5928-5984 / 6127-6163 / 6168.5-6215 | -0.06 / 3.93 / 3.83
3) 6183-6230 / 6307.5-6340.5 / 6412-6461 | -0.09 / 3.8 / 3.93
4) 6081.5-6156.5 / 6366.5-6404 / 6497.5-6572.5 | -0.01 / 4.07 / 3.96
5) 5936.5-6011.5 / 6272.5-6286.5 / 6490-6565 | 0.01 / 3.92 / 3.93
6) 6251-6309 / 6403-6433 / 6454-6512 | 0.01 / 3.86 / 3.95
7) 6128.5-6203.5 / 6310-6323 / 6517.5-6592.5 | 0.01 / 3.92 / 4.07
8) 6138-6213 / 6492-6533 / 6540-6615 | 0.07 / 3.89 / 4.1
